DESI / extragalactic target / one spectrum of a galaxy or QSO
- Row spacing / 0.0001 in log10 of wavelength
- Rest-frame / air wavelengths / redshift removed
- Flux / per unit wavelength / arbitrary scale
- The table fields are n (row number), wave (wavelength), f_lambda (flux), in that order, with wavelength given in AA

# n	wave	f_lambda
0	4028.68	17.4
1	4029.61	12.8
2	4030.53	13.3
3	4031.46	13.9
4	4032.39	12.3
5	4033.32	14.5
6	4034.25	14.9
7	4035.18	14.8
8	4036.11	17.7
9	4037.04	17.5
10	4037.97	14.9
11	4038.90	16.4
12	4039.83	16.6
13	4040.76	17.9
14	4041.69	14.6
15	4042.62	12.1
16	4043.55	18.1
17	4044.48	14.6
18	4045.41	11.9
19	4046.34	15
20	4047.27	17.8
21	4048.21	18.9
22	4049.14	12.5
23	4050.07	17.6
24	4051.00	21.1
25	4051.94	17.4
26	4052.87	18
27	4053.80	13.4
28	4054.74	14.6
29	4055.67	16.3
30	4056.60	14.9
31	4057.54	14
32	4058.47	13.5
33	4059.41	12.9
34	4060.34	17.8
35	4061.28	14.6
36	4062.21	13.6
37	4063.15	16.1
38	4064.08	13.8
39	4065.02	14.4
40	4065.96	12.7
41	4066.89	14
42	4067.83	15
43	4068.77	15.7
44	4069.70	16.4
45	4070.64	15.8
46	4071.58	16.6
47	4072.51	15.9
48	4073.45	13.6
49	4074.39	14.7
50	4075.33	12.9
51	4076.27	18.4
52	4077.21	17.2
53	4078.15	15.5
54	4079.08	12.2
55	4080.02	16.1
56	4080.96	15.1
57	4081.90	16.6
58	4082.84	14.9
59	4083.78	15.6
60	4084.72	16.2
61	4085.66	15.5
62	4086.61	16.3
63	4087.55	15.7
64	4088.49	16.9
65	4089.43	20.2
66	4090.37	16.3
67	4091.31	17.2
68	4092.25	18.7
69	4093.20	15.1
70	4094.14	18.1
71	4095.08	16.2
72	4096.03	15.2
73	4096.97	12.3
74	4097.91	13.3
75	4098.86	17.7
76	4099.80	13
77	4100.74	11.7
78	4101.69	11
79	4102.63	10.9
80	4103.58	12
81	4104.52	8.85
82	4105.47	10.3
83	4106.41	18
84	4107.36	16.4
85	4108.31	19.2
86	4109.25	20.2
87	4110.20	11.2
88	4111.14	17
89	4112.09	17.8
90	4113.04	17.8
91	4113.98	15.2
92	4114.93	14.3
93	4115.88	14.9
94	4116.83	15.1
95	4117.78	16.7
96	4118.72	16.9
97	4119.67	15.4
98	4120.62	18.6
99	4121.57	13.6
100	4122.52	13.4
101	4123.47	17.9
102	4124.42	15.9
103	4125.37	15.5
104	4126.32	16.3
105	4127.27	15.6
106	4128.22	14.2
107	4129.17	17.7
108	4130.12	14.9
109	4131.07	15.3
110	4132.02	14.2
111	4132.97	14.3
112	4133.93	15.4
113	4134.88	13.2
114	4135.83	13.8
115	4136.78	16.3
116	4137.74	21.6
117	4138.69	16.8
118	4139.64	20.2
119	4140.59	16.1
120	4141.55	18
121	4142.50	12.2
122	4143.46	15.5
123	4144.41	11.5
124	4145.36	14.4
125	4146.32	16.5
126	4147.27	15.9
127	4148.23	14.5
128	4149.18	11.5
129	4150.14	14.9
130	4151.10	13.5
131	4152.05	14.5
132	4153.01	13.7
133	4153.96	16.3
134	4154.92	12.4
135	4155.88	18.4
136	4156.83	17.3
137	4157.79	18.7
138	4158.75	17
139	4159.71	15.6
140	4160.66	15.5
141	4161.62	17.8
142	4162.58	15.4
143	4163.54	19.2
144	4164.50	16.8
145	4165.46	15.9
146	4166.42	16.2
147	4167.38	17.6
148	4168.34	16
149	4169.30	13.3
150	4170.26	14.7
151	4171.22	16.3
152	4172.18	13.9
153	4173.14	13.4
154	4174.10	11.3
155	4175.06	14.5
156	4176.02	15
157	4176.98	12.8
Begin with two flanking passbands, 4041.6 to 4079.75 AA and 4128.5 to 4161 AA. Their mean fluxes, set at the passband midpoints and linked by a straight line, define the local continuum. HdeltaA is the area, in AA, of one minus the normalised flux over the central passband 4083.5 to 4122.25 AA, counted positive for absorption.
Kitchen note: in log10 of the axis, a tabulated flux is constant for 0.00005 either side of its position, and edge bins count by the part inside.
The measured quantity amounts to 0.0 AA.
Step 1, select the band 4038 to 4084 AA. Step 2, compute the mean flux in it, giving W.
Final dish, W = 15.4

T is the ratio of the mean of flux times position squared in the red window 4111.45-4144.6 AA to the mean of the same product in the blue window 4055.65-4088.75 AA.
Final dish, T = 1.07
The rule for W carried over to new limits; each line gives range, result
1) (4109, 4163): 15.7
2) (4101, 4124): 15.1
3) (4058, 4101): 15.4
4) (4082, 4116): 15.3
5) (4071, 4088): 15.5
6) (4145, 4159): 15.3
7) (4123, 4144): 15.9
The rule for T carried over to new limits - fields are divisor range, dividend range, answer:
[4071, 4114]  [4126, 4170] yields 1.05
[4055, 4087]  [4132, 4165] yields 1.08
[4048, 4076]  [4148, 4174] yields 1.07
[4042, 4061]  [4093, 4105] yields 0.88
